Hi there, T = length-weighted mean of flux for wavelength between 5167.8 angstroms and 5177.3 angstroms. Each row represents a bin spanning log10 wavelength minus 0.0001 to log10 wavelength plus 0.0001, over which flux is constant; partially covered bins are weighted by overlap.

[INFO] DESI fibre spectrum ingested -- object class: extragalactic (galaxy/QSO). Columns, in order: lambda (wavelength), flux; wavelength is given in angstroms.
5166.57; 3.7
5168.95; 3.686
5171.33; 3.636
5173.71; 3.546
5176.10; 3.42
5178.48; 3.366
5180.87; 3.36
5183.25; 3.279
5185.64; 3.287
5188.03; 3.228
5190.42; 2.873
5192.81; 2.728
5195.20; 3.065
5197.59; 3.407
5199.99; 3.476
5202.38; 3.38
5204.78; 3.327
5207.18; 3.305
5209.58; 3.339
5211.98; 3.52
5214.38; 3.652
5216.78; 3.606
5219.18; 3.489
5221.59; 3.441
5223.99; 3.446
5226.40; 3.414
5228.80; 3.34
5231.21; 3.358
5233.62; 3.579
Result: 3.57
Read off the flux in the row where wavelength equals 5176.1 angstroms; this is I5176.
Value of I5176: 3.42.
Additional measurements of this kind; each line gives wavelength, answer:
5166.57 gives 3.7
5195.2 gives 3.065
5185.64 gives 3.287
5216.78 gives 3.606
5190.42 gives 2.873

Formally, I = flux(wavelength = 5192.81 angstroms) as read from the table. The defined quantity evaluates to 2.728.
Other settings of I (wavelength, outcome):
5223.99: 3.446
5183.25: 3.279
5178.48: 3.366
